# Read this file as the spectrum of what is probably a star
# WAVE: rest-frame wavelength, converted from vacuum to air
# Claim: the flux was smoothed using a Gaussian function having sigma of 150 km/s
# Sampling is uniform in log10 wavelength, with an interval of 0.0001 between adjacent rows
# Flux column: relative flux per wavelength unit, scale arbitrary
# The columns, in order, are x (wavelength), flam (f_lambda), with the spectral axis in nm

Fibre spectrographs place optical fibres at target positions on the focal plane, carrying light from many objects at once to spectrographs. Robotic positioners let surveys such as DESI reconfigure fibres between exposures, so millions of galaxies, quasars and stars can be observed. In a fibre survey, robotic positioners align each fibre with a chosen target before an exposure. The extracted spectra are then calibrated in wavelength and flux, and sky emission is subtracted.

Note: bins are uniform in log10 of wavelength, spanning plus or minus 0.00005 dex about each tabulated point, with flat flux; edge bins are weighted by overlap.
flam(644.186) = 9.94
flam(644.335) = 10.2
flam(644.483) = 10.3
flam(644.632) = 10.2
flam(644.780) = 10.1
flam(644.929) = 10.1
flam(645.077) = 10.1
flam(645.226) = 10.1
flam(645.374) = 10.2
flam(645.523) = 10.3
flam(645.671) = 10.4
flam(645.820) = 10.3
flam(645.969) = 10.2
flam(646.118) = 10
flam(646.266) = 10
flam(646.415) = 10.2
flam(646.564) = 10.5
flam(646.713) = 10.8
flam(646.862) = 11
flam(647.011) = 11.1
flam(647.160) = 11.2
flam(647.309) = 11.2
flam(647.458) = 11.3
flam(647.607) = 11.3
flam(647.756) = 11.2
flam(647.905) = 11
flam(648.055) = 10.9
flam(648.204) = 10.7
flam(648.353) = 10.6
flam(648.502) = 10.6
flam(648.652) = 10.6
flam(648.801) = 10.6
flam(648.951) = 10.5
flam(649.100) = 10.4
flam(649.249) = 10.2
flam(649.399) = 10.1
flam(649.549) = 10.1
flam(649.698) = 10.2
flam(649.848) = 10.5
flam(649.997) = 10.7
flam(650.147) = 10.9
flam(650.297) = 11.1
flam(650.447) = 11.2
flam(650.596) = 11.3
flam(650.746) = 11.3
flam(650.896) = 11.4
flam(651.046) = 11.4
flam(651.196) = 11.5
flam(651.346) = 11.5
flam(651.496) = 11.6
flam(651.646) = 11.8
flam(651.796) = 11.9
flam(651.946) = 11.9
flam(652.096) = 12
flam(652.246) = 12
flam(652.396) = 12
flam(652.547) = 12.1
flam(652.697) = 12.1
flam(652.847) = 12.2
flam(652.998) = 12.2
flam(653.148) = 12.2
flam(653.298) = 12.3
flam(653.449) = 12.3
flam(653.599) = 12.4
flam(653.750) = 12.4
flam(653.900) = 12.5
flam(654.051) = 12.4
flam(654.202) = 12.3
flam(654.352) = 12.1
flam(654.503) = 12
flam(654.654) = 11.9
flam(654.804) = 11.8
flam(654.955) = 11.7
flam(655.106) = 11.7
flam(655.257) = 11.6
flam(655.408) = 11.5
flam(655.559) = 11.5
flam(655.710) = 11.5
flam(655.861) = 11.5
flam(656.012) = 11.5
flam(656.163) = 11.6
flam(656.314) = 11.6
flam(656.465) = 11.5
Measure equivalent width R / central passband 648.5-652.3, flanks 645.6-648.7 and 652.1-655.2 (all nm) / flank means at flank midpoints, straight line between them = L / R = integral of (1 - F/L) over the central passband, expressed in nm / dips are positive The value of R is 0.12 nm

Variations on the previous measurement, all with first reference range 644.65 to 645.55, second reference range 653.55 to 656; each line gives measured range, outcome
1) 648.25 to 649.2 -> 0.02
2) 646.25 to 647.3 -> -0.03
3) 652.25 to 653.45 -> -0.06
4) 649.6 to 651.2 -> 0.01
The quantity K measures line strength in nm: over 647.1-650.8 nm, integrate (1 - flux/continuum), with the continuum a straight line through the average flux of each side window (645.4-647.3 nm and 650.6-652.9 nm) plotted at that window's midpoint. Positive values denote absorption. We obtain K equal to 0.108 nm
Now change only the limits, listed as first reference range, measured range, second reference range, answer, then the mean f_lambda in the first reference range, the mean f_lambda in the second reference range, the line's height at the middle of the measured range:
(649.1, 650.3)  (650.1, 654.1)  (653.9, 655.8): -0.27 nm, 10.4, 11.9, 11.1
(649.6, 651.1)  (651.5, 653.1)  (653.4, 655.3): -0.07 nm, 11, 12.1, 11.5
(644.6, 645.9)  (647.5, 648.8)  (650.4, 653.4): 0.00 nm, 10.2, 11.8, 10.9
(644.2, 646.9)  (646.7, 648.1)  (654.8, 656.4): -0.08 nm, 10.3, 11.6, 10.5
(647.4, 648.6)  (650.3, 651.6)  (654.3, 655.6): -0.01 nm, 10.9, 11.8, 11.3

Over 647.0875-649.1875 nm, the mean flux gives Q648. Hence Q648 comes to 10.9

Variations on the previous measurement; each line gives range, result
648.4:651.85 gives 10.9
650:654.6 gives 11.9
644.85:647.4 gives 10.5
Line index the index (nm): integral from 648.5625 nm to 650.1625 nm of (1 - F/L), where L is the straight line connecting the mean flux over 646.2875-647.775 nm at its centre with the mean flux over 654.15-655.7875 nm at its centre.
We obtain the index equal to 0.11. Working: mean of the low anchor 10.9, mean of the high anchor 11.8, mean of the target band 10.4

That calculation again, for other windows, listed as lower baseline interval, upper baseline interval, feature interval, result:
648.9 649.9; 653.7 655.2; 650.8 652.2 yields -0.082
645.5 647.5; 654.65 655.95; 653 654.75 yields -0.121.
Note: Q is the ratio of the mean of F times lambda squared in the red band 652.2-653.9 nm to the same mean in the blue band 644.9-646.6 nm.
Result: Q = 1.2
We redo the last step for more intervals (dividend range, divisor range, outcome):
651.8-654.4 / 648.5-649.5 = 1.19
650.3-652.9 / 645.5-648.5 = 1.11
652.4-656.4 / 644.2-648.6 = 1.16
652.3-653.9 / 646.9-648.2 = 1.12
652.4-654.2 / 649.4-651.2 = 1.13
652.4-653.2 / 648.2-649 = 1.16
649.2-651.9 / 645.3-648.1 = 1.05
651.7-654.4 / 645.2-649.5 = 1.17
